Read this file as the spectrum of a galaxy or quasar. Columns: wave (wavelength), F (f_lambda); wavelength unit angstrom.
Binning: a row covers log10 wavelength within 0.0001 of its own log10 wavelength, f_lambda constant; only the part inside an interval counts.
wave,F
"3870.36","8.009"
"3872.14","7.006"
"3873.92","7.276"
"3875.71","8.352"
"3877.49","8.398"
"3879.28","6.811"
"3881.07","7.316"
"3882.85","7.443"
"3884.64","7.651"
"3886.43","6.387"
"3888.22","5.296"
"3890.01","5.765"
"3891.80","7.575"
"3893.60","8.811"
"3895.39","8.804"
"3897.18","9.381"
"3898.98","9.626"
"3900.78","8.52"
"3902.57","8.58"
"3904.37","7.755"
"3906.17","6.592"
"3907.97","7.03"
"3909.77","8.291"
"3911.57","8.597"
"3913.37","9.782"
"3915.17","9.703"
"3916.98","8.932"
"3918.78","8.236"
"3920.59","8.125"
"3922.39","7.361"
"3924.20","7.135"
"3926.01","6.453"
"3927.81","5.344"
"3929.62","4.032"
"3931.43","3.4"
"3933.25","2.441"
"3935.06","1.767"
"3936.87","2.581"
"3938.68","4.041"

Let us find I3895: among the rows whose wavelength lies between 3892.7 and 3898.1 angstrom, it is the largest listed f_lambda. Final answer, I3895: 9.381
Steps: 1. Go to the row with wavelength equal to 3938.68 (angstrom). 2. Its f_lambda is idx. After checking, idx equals 4.041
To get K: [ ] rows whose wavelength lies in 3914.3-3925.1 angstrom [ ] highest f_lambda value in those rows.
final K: 9.703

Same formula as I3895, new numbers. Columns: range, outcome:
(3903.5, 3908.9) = 7.755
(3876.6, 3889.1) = 8.398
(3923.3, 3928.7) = 7.135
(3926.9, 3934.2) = 5.344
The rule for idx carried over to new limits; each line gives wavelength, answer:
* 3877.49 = 8.398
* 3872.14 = 7.006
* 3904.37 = 7.755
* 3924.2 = 7.135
